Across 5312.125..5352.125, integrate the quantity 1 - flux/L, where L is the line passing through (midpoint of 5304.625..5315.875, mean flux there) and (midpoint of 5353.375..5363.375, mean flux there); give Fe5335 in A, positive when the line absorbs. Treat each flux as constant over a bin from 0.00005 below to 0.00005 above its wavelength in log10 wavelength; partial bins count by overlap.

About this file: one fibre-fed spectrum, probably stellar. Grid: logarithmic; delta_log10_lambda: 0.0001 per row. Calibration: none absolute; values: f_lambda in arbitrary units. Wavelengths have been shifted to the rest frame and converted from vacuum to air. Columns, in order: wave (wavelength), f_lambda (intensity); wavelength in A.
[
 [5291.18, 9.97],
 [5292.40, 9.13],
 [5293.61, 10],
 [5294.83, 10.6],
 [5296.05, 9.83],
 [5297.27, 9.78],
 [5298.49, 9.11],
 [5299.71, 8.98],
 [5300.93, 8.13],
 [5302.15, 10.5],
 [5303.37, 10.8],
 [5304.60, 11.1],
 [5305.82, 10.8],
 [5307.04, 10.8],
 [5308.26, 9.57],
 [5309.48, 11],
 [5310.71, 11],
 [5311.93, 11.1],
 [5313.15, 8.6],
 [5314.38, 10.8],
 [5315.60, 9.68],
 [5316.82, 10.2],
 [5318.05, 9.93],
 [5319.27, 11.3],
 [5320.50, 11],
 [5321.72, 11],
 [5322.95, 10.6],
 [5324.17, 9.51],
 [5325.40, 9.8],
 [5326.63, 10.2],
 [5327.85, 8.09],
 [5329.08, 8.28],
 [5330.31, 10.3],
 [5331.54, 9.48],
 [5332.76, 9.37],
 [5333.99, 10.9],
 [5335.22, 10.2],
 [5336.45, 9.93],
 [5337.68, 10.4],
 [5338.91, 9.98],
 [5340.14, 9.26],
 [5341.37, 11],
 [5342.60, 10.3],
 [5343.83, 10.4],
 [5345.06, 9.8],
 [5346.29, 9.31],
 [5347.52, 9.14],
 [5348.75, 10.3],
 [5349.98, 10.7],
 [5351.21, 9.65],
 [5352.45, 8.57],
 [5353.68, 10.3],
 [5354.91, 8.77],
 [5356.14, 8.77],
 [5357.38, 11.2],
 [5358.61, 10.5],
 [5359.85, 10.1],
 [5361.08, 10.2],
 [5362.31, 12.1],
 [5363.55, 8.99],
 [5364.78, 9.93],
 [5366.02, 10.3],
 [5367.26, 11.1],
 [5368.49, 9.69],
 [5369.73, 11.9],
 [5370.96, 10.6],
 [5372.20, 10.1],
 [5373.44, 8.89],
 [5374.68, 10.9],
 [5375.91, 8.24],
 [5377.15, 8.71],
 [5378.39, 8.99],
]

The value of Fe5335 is 1.3 A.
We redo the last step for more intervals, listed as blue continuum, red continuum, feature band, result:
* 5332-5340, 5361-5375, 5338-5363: 0.5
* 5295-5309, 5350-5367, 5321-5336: 0.2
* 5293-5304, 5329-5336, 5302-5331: -1.3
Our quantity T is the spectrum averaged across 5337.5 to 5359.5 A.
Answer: 9.9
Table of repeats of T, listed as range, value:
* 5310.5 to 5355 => 9.98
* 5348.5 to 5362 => 9.96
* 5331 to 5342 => 10.1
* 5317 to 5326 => 10.4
